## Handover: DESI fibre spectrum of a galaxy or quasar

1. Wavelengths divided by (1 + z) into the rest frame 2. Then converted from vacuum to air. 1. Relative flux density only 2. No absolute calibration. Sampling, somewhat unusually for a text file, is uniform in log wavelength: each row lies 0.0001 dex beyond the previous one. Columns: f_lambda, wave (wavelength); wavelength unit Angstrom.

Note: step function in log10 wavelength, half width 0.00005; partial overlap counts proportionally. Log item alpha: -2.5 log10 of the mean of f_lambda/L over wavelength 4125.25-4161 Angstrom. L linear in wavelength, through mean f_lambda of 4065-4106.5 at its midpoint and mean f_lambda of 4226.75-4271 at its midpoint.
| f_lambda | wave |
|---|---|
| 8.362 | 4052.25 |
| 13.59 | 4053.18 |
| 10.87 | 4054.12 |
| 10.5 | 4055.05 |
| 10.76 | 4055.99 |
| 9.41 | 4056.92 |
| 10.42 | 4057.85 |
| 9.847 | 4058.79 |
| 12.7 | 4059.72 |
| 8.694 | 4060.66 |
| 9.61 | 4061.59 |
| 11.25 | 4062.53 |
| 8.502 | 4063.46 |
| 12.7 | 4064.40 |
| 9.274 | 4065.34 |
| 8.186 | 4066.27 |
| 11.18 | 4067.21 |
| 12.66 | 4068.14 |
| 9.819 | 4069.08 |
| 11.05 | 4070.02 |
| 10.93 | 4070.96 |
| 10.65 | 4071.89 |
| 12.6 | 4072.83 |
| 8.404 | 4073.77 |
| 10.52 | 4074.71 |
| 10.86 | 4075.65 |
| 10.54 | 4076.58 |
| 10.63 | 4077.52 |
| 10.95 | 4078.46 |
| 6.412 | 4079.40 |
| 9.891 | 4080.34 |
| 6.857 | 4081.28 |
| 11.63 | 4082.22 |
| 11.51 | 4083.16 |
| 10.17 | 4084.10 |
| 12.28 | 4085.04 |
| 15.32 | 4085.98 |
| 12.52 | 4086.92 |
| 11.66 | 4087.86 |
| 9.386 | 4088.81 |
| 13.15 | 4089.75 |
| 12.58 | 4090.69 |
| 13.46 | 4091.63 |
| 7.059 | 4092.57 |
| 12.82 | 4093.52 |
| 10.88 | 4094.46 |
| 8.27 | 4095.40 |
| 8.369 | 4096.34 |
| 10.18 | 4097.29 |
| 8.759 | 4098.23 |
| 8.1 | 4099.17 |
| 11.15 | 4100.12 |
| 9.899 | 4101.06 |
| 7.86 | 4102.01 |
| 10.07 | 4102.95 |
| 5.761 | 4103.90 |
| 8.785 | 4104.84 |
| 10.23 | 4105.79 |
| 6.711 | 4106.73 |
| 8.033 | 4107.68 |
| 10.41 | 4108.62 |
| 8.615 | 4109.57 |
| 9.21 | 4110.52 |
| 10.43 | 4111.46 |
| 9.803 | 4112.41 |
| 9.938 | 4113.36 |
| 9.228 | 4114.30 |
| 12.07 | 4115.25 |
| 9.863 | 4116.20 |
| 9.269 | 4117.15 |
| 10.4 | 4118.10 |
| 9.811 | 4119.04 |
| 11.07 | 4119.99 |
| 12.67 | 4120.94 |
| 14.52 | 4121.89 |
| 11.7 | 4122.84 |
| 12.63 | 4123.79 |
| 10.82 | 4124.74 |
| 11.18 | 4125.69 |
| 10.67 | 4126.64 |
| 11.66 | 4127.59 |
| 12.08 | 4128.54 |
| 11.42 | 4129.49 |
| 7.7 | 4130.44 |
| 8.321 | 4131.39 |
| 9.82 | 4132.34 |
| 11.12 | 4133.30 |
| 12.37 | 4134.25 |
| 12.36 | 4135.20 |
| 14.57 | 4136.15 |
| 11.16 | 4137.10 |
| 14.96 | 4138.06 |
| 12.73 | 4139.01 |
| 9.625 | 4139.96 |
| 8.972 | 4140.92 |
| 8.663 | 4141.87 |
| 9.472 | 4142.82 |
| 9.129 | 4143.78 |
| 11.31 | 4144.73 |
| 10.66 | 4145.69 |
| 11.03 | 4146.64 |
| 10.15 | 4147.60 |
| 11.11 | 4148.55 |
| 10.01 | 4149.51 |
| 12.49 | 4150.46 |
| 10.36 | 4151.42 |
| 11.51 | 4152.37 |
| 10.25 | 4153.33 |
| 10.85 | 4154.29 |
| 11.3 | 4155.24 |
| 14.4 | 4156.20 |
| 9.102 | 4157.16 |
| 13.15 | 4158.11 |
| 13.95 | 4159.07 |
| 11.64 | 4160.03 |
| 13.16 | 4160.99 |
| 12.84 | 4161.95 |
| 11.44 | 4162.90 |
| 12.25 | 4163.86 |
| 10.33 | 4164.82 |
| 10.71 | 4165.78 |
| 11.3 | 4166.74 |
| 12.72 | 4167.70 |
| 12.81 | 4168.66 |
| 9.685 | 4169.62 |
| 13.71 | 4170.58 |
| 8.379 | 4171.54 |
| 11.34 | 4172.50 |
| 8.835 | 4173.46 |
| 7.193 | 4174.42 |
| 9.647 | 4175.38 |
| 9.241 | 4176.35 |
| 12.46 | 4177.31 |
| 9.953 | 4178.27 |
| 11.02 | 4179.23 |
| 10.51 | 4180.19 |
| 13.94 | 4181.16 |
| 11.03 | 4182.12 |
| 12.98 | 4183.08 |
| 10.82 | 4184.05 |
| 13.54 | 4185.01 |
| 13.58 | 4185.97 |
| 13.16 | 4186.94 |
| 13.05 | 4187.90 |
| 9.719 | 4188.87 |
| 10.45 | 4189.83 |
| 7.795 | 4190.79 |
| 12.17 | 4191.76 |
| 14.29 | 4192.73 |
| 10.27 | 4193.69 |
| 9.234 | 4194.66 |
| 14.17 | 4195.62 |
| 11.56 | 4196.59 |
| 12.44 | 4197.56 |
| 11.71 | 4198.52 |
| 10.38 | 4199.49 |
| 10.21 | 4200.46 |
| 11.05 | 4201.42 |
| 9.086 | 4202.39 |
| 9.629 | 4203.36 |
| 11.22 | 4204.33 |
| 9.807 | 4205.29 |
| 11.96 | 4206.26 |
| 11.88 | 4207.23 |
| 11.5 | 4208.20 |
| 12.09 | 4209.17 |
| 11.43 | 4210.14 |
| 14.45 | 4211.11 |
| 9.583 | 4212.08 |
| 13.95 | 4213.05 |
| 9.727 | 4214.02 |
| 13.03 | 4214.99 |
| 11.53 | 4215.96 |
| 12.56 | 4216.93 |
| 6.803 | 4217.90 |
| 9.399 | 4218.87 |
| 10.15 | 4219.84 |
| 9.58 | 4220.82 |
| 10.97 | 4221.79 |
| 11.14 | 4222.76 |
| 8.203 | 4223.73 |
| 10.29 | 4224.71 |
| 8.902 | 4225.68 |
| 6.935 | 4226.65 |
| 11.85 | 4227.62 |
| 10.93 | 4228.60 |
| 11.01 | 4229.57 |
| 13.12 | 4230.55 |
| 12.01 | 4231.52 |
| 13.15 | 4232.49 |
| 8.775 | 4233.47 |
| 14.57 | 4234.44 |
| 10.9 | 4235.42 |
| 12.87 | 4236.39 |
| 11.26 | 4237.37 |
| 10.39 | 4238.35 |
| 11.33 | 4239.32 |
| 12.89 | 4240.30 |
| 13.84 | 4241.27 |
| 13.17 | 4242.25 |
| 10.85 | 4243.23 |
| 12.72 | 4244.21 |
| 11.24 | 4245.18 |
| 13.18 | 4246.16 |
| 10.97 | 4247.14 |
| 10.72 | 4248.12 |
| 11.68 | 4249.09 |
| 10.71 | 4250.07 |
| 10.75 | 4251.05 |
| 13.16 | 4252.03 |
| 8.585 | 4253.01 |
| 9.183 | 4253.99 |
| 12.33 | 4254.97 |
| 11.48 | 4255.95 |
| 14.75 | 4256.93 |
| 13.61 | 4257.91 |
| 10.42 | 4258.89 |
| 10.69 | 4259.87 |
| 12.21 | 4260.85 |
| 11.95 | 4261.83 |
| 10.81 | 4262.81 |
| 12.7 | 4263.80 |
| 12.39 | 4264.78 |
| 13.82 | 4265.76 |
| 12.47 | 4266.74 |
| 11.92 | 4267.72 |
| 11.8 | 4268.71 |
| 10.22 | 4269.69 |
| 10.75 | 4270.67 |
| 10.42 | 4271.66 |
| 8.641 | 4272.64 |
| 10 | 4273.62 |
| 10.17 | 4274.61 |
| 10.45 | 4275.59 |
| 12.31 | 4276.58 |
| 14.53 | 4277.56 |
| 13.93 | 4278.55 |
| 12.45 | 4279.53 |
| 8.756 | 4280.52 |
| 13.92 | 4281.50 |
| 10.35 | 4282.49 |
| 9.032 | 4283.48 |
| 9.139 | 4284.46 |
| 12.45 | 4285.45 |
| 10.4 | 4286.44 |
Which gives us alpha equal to -0.03 mag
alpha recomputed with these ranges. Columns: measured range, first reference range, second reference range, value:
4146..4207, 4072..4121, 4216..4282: -0.05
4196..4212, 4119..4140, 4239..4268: 0.05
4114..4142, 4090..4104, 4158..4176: -0.07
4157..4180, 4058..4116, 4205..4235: -0.05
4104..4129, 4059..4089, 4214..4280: 0.04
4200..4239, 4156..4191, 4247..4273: 0.05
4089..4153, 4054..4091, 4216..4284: 0.04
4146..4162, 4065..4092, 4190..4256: -0.05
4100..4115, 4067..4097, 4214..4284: 0.19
